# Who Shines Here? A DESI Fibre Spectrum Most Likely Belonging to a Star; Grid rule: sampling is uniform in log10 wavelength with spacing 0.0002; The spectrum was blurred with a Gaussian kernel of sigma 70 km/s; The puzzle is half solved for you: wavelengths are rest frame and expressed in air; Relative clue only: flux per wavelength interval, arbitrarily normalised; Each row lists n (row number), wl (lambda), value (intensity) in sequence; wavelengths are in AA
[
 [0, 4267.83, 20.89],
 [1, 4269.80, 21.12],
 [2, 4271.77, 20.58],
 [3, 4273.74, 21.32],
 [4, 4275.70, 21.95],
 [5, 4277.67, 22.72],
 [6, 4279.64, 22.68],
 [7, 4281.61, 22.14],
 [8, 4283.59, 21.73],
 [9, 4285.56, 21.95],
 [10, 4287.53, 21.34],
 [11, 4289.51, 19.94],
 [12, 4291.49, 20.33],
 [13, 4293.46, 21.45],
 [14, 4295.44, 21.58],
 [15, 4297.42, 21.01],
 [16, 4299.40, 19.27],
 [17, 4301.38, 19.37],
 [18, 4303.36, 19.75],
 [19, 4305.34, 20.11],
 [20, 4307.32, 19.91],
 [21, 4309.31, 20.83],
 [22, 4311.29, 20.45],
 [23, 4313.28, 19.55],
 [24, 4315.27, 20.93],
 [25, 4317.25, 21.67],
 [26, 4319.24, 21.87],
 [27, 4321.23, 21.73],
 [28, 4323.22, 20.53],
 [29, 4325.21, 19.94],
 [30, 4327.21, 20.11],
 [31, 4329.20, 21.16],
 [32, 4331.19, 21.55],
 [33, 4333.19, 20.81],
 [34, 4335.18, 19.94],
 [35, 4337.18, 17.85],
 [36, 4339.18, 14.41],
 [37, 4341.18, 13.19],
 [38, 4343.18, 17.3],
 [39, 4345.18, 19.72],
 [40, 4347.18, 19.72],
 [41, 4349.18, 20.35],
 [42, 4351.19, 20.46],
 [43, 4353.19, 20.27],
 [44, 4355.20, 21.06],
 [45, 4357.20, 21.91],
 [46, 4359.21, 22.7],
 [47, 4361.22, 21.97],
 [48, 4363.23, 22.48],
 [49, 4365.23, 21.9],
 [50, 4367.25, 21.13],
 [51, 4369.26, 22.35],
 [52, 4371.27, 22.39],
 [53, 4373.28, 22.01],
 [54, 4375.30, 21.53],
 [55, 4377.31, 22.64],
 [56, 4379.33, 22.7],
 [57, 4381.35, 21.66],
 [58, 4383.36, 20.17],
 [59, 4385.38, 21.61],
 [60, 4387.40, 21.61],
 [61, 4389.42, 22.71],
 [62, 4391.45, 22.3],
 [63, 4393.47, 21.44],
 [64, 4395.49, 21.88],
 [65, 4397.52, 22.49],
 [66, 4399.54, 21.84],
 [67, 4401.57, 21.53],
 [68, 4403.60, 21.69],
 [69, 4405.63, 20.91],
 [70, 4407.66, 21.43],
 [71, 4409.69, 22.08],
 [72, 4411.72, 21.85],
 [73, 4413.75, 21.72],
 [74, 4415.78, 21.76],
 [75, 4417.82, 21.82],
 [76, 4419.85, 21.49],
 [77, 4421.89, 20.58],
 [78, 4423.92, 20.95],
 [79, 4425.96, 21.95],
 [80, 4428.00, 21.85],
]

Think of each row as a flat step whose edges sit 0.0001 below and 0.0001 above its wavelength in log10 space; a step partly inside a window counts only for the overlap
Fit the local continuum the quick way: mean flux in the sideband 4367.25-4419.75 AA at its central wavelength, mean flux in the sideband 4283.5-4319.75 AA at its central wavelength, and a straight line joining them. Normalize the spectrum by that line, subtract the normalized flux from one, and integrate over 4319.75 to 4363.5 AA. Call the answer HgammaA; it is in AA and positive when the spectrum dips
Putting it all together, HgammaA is 2.5 AA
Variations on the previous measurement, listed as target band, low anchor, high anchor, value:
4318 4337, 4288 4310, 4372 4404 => 0.09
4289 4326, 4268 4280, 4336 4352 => -1.40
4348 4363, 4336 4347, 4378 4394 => -2.39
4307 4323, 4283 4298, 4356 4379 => 0.42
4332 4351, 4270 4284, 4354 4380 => 3.20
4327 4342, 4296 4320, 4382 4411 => 1.57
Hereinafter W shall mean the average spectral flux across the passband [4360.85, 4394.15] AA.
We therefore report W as 21.9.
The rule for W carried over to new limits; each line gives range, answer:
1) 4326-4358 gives 19.3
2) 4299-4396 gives 20.7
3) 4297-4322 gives 20.5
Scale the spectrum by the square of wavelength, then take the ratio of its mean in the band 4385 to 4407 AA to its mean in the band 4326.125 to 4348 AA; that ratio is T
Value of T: 1.20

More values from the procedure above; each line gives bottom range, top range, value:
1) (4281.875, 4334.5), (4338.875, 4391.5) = 1.03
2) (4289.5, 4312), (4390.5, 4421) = 1.12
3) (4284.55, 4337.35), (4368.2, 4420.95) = 1.10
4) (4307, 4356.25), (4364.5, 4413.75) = 1.13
